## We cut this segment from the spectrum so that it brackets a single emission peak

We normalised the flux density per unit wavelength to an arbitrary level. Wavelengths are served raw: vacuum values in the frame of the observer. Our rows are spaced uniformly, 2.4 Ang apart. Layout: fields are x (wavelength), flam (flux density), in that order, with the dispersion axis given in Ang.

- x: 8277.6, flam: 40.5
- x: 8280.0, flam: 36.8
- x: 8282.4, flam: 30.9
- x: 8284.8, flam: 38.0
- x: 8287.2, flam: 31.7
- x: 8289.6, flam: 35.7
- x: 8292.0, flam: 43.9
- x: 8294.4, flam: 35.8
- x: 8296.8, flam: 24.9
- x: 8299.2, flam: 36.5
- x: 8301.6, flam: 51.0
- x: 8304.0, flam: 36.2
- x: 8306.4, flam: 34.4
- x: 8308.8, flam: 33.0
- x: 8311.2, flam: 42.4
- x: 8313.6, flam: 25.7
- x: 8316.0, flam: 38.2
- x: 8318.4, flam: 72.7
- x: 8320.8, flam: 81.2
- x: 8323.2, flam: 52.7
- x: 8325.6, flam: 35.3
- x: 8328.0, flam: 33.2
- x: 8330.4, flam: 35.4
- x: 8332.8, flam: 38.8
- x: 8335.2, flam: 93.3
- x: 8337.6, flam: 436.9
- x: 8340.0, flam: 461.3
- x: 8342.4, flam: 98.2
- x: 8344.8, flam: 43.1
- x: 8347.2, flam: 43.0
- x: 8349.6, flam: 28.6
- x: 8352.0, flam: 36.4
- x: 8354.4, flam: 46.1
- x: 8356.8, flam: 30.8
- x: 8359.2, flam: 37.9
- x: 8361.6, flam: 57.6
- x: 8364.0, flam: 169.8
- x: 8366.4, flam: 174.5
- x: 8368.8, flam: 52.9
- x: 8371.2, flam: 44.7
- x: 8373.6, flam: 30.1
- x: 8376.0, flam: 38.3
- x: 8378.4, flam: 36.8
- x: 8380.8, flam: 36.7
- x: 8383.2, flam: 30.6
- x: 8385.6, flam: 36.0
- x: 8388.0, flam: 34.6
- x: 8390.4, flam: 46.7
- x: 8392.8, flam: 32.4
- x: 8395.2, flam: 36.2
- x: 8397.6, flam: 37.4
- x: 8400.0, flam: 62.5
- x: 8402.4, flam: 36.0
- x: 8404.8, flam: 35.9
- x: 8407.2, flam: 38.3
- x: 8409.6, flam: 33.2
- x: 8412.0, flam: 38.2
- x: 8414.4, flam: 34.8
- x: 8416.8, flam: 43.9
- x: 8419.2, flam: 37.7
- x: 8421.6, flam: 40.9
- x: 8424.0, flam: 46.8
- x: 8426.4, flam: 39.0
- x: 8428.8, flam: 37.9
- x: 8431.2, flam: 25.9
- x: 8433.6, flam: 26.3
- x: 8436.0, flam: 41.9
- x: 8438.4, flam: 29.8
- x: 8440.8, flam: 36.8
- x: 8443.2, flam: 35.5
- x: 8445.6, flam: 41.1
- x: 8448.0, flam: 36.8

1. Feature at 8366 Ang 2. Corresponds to [N II]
